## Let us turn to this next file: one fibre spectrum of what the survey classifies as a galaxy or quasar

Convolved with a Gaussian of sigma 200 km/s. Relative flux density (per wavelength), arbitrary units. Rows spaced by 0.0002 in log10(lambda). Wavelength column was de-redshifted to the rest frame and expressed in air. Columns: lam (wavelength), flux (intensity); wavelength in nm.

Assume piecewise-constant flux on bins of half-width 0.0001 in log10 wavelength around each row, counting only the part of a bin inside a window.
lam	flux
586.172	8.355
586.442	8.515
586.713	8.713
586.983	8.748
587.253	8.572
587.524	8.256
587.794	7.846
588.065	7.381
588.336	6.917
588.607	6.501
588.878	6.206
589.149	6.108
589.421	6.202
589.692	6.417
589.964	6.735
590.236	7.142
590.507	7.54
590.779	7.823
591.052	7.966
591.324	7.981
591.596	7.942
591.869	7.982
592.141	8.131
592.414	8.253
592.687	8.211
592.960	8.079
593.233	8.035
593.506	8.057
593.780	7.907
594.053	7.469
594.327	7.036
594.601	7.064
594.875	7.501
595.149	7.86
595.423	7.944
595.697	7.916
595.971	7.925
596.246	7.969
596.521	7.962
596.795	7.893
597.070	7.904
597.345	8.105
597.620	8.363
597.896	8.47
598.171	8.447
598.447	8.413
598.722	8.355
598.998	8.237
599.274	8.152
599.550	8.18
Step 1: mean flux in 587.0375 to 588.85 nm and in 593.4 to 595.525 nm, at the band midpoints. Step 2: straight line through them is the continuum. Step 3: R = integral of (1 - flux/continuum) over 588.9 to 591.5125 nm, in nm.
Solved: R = 0.17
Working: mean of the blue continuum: 7.55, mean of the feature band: 7.08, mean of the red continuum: 7.59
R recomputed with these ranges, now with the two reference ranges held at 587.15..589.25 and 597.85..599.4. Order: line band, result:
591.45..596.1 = -0.02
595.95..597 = 0.02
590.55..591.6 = -0.05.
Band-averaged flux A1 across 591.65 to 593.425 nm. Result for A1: 8.11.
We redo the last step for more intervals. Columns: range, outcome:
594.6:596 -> 7.75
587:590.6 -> 7.11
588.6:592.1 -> 7.17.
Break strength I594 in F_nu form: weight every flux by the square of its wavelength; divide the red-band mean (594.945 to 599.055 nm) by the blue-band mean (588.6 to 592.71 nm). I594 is 1.13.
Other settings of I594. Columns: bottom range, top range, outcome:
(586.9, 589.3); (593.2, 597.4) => 1.08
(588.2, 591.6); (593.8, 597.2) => 1.12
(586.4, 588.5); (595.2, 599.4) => 1.04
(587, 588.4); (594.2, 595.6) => 0.97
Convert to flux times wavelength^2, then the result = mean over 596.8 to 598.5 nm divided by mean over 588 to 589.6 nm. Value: 1.3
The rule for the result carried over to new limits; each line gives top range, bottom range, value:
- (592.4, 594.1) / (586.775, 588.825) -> 1.06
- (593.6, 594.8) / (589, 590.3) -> 1.16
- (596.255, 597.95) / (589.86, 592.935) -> 1.05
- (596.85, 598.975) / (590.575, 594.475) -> 1.07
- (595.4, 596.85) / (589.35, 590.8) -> 1.17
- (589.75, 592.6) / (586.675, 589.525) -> 1.06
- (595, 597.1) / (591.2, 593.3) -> 0.99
